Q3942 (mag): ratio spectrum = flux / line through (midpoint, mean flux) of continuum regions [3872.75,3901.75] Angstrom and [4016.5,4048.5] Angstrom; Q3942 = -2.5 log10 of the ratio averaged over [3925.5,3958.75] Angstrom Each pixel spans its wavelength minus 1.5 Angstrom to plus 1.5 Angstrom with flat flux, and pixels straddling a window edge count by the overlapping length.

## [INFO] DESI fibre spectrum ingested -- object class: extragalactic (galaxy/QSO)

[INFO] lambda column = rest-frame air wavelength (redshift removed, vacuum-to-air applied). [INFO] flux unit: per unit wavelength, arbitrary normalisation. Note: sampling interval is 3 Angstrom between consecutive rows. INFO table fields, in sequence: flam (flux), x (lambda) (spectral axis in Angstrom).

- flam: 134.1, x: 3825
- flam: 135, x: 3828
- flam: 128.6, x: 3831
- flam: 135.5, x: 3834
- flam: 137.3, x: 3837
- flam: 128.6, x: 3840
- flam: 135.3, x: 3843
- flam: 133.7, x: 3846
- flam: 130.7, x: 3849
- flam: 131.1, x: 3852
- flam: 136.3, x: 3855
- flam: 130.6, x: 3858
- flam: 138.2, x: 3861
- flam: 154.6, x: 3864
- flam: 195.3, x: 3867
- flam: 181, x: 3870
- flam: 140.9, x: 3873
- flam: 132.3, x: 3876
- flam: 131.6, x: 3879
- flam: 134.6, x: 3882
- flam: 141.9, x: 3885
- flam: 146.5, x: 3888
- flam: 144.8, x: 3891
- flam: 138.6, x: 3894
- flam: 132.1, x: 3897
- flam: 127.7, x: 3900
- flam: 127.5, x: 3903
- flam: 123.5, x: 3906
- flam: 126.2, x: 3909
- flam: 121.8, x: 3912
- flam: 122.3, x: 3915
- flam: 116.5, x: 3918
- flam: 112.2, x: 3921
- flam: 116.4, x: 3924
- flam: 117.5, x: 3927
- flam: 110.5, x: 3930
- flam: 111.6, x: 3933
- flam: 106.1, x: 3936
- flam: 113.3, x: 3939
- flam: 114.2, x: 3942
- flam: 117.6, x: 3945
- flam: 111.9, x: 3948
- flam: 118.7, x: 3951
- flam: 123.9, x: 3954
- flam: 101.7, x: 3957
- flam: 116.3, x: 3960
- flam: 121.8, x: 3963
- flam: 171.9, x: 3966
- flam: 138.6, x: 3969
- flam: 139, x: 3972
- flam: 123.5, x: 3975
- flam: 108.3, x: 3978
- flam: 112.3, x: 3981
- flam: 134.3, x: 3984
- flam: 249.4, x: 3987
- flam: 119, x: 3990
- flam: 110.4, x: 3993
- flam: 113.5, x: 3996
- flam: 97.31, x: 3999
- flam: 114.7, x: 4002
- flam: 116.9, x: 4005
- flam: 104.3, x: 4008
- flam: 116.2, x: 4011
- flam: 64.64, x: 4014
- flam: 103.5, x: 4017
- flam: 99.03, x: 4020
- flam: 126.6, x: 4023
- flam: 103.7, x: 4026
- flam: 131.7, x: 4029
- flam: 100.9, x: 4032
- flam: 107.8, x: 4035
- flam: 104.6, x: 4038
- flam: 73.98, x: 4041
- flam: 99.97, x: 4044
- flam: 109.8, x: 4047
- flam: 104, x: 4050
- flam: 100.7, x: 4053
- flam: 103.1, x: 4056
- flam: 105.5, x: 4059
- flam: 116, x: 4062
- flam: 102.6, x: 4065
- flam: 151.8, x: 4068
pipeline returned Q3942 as 0.106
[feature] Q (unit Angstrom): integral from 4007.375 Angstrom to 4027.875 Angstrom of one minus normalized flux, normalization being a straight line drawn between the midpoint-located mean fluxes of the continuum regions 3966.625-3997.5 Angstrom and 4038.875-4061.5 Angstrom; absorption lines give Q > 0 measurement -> 2.5 Angstrom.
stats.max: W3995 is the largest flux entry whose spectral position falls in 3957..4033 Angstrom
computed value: 249.4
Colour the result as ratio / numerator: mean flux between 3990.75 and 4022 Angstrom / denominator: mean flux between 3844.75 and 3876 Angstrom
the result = 0.71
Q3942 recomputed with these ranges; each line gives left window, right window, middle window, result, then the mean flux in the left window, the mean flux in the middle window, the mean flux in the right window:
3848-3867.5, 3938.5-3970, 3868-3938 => 0.04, 143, 129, 123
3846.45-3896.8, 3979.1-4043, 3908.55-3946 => 0.15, 144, 116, 114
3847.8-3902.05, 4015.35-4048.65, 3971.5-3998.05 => -0.15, 143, 133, 105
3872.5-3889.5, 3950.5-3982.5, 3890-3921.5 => 0.06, 138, 127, 125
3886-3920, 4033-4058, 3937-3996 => -0.10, 130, 128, 101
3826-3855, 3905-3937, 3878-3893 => -0.13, 133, 140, 117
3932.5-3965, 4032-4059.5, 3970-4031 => -0.11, 115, 119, 101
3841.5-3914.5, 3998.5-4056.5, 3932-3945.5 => 0.11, 139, 112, 104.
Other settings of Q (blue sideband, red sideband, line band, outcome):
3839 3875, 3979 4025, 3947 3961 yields 1.40 Angstrom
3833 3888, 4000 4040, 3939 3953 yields 0.84 Angstrom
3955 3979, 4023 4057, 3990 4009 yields 1.16 Angstrom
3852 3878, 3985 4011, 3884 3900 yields 0.62 Angstrom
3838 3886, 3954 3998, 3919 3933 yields 2.32 Angstrom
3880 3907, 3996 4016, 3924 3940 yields 1.57 Angstrom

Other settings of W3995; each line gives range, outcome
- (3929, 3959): 123.9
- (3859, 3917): 195.3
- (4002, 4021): 116.9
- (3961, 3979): 171.9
